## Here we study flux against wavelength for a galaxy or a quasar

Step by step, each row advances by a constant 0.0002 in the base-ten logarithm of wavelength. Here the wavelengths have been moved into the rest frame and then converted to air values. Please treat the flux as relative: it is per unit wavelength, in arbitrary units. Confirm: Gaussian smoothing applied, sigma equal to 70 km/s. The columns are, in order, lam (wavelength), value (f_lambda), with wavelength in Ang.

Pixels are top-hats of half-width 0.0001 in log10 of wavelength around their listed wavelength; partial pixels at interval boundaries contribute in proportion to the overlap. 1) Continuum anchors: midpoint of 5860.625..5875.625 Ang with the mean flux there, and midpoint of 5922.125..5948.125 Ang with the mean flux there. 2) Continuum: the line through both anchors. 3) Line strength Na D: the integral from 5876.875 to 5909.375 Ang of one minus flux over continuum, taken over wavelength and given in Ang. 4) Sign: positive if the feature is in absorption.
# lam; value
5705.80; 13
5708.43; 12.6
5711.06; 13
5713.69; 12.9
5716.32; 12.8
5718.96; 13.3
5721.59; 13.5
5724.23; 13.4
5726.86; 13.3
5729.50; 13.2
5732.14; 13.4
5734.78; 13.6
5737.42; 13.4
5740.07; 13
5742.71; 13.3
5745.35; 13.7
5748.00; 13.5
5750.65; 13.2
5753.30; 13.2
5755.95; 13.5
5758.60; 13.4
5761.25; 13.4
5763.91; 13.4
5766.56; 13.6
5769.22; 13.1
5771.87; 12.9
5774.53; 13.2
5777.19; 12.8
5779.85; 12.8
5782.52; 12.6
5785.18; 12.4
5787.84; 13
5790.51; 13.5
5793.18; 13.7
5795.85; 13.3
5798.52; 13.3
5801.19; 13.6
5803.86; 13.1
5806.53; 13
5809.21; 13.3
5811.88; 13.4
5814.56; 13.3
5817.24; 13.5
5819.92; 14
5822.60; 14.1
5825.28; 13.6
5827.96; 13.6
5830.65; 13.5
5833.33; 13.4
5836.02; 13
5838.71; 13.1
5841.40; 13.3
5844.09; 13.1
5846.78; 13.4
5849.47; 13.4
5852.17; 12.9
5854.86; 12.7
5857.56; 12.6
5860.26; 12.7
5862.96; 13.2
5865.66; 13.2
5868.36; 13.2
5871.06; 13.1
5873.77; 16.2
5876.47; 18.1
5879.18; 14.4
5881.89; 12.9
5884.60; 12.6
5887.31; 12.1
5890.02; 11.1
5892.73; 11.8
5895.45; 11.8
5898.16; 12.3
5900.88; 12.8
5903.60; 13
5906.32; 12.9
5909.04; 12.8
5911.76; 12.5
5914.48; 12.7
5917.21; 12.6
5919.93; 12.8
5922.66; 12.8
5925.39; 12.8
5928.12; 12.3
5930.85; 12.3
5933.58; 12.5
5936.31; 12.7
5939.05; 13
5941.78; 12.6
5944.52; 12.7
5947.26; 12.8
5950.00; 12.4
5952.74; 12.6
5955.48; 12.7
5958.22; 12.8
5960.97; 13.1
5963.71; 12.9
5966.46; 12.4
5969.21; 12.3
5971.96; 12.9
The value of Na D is 1.7 Ang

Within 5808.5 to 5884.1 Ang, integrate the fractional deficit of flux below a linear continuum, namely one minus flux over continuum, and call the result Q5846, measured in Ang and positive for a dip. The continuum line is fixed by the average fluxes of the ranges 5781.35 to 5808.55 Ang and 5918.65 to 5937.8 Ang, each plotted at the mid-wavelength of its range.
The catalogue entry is -3.7 Ang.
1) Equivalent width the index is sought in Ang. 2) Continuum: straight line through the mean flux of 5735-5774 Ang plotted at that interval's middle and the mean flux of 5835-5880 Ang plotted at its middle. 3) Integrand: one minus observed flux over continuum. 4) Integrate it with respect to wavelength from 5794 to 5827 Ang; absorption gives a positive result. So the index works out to 0.1 Ang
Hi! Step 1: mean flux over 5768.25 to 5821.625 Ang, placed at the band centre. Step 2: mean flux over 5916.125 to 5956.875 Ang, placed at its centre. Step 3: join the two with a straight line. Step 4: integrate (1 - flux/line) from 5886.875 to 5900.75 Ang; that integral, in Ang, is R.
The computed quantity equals 1.0 Ang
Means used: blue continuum 13.2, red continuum 12.6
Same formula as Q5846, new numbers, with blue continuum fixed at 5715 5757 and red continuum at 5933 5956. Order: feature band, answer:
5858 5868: -0.1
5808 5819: -0.3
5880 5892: 0.6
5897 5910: 0.0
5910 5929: 0.1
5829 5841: -0.2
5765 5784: 0.3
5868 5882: -2.2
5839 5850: -0.2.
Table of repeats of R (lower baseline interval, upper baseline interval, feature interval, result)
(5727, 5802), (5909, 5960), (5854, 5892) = -1.6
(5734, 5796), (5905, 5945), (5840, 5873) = -0.6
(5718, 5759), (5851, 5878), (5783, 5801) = 0.5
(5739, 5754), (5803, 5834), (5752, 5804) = 0.8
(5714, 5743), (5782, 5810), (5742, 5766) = -0.3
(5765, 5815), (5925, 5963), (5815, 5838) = -0.9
